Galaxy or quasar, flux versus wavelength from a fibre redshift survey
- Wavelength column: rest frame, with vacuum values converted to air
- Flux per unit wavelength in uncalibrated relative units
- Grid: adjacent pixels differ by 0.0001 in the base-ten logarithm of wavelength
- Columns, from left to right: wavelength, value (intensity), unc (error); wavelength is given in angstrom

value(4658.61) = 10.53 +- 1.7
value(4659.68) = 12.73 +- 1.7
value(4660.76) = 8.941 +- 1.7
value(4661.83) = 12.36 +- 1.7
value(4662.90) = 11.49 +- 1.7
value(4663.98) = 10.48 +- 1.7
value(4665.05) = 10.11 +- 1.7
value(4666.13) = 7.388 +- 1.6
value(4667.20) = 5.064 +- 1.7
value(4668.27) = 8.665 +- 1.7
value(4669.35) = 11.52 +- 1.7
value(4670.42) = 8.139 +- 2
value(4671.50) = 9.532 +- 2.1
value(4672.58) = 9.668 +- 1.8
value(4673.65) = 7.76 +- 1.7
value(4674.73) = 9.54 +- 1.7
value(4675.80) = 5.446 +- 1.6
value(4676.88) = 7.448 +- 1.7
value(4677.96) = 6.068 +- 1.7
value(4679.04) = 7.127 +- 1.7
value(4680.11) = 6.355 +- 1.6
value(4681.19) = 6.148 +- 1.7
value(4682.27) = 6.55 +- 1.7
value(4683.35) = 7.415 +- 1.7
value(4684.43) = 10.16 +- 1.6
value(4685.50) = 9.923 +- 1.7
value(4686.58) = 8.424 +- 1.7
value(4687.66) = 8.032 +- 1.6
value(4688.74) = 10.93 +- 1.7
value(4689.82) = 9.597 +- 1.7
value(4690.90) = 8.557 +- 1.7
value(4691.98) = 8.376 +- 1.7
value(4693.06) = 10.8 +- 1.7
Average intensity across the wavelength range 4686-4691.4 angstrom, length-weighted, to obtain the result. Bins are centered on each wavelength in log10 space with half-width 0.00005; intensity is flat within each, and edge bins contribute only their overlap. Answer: 9.11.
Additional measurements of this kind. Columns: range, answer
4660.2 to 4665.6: 10.7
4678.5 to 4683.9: 6.72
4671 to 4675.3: 9.1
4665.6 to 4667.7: 6.26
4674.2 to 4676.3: 7.55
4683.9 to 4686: 10.1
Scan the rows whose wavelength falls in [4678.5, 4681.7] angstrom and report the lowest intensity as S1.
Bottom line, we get 6.148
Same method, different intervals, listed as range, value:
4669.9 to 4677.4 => 5.446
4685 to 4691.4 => 8.032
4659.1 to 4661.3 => 8.941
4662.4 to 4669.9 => 5.064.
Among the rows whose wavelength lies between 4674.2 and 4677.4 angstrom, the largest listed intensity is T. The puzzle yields 9.54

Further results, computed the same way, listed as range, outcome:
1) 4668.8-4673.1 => 11.52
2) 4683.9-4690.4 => 10.93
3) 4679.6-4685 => 10.16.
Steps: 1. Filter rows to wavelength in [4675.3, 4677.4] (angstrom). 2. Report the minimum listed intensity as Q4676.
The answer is 5.446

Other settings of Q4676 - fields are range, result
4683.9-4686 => 9.923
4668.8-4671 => 8.139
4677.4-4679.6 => 6.068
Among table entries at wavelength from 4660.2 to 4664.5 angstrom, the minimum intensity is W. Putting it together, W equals 8.941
